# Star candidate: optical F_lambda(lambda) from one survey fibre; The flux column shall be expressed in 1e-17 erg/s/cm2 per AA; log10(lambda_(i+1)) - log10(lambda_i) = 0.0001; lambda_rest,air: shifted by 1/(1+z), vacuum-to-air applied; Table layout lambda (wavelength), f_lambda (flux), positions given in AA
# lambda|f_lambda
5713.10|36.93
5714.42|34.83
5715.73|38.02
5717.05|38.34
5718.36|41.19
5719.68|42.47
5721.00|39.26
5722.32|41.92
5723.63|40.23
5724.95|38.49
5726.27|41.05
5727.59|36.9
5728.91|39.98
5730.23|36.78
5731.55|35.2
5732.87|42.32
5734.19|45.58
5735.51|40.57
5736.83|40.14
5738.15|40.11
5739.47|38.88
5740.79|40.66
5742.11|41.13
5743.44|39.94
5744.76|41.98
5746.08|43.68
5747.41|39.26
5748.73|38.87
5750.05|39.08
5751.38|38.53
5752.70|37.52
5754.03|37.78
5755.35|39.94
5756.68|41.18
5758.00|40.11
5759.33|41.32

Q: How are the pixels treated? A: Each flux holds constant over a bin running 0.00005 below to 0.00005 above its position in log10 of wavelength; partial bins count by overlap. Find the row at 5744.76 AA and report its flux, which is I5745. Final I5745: 41.98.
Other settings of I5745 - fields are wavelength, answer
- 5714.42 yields 34.83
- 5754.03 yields 37.78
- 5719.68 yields 42.47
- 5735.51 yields 40.57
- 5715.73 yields 38.02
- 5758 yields 40.11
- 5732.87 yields 42.32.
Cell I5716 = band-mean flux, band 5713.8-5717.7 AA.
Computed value 37.1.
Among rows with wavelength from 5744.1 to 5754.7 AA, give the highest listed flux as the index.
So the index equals 43.68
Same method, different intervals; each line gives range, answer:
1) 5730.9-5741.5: 45.58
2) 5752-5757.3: 41.18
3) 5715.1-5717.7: 38.34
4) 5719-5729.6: 42.47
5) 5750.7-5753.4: 38.53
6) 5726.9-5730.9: 39.98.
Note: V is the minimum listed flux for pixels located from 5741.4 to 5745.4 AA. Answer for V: 39.94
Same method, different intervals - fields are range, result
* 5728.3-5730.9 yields 36.78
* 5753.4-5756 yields 37.78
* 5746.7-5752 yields 38.53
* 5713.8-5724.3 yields 34.83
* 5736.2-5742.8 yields 38.88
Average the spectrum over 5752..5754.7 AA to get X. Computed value 37.7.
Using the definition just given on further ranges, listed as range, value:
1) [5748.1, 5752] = 38.8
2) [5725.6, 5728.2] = 39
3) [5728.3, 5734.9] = 40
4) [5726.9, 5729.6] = 38.4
